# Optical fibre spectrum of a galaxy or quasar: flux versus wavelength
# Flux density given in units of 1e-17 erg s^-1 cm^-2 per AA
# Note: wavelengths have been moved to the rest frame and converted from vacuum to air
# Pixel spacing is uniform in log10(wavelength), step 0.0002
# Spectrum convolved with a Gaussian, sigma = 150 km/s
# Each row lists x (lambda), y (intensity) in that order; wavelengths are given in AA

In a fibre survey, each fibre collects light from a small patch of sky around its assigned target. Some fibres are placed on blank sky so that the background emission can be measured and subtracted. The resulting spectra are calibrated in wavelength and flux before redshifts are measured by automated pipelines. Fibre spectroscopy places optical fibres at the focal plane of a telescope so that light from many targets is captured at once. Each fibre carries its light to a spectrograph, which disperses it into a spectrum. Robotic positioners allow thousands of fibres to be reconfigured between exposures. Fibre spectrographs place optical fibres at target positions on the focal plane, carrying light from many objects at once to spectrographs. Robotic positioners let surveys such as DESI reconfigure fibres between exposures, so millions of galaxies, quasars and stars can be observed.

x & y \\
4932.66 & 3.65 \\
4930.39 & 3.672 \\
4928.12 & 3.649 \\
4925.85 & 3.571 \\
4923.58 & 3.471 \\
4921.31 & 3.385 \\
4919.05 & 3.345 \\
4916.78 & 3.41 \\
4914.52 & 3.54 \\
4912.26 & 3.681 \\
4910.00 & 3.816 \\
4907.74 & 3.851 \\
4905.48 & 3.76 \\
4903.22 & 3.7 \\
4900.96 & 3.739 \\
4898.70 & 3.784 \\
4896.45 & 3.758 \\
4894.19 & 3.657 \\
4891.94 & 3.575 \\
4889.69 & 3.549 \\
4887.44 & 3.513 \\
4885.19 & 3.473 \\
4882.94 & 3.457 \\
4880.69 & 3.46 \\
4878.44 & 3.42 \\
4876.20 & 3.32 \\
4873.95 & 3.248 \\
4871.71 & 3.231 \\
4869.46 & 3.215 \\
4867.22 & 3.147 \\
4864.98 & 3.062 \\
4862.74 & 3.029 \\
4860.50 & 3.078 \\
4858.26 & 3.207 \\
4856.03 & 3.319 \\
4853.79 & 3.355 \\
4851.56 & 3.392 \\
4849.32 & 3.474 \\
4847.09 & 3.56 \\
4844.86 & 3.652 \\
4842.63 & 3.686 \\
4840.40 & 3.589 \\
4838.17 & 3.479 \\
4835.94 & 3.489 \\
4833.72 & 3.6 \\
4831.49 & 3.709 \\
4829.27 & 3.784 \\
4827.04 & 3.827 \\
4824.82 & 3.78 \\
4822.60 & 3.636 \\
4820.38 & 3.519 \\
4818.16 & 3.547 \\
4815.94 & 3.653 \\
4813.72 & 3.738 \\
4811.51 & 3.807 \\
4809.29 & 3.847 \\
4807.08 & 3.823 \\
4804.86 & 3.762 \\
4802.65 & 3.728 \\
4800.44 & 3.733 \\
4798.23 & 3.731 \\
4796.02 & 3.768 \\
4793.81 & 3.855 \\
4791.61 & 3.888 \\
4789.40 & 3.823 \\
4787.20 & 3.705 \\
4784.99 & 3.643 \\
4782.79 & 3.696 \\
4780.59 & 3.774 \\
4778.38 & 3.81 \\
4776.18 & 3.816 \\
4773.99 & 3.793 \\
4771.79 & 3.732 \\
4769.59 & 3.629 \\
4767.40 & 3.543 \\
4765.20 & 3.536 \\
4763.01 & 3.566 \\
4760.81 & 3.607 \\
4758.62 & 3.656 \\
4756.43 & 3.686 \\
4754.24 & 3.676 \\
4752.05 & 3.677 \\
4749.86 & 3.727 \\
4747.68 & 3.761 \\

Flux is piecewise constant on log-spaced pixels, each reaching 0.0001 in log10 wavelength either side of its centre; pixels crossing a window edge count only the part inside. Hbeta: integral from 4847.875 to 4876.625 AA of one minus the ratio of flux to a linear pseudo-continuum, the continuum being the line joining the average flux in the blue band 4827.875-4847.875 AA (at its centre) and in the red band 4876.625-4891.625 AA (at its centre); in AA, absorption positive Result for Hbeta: 2.5 AA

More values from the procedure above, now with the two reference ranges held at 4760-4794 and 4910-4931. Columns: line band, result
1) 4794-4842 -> -0.4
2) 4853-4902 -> 2.7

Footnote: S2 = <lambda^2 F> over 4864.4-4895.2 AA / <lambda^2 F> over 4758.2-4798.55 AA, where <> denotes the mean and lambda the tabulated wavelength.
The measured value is 0.95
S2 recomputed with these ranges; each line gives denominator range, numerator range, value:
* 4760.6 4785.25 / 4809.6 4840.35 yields 1.02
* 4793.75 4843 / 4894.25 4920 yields 1.03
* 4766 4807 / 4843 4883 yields 0.91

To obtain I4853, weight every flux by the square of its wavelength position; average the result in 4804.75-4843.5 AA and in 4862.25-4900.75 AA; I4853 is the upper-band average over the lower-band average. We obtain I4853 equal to 0.95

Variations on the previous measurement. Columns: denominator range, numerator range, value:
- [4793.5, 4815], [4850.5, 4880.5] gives 0.88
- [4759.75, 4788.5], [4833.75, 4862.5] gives 0.96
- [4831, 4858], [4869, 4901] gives 1.01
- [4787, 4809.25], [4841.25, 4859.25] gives 0.93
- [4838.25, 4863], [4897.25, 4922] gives 1.09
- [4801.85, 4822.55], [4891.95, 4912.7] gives 1.05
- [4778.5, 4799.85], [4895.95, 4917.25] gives 1.03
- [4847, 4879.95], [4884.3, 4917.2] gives 1.14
